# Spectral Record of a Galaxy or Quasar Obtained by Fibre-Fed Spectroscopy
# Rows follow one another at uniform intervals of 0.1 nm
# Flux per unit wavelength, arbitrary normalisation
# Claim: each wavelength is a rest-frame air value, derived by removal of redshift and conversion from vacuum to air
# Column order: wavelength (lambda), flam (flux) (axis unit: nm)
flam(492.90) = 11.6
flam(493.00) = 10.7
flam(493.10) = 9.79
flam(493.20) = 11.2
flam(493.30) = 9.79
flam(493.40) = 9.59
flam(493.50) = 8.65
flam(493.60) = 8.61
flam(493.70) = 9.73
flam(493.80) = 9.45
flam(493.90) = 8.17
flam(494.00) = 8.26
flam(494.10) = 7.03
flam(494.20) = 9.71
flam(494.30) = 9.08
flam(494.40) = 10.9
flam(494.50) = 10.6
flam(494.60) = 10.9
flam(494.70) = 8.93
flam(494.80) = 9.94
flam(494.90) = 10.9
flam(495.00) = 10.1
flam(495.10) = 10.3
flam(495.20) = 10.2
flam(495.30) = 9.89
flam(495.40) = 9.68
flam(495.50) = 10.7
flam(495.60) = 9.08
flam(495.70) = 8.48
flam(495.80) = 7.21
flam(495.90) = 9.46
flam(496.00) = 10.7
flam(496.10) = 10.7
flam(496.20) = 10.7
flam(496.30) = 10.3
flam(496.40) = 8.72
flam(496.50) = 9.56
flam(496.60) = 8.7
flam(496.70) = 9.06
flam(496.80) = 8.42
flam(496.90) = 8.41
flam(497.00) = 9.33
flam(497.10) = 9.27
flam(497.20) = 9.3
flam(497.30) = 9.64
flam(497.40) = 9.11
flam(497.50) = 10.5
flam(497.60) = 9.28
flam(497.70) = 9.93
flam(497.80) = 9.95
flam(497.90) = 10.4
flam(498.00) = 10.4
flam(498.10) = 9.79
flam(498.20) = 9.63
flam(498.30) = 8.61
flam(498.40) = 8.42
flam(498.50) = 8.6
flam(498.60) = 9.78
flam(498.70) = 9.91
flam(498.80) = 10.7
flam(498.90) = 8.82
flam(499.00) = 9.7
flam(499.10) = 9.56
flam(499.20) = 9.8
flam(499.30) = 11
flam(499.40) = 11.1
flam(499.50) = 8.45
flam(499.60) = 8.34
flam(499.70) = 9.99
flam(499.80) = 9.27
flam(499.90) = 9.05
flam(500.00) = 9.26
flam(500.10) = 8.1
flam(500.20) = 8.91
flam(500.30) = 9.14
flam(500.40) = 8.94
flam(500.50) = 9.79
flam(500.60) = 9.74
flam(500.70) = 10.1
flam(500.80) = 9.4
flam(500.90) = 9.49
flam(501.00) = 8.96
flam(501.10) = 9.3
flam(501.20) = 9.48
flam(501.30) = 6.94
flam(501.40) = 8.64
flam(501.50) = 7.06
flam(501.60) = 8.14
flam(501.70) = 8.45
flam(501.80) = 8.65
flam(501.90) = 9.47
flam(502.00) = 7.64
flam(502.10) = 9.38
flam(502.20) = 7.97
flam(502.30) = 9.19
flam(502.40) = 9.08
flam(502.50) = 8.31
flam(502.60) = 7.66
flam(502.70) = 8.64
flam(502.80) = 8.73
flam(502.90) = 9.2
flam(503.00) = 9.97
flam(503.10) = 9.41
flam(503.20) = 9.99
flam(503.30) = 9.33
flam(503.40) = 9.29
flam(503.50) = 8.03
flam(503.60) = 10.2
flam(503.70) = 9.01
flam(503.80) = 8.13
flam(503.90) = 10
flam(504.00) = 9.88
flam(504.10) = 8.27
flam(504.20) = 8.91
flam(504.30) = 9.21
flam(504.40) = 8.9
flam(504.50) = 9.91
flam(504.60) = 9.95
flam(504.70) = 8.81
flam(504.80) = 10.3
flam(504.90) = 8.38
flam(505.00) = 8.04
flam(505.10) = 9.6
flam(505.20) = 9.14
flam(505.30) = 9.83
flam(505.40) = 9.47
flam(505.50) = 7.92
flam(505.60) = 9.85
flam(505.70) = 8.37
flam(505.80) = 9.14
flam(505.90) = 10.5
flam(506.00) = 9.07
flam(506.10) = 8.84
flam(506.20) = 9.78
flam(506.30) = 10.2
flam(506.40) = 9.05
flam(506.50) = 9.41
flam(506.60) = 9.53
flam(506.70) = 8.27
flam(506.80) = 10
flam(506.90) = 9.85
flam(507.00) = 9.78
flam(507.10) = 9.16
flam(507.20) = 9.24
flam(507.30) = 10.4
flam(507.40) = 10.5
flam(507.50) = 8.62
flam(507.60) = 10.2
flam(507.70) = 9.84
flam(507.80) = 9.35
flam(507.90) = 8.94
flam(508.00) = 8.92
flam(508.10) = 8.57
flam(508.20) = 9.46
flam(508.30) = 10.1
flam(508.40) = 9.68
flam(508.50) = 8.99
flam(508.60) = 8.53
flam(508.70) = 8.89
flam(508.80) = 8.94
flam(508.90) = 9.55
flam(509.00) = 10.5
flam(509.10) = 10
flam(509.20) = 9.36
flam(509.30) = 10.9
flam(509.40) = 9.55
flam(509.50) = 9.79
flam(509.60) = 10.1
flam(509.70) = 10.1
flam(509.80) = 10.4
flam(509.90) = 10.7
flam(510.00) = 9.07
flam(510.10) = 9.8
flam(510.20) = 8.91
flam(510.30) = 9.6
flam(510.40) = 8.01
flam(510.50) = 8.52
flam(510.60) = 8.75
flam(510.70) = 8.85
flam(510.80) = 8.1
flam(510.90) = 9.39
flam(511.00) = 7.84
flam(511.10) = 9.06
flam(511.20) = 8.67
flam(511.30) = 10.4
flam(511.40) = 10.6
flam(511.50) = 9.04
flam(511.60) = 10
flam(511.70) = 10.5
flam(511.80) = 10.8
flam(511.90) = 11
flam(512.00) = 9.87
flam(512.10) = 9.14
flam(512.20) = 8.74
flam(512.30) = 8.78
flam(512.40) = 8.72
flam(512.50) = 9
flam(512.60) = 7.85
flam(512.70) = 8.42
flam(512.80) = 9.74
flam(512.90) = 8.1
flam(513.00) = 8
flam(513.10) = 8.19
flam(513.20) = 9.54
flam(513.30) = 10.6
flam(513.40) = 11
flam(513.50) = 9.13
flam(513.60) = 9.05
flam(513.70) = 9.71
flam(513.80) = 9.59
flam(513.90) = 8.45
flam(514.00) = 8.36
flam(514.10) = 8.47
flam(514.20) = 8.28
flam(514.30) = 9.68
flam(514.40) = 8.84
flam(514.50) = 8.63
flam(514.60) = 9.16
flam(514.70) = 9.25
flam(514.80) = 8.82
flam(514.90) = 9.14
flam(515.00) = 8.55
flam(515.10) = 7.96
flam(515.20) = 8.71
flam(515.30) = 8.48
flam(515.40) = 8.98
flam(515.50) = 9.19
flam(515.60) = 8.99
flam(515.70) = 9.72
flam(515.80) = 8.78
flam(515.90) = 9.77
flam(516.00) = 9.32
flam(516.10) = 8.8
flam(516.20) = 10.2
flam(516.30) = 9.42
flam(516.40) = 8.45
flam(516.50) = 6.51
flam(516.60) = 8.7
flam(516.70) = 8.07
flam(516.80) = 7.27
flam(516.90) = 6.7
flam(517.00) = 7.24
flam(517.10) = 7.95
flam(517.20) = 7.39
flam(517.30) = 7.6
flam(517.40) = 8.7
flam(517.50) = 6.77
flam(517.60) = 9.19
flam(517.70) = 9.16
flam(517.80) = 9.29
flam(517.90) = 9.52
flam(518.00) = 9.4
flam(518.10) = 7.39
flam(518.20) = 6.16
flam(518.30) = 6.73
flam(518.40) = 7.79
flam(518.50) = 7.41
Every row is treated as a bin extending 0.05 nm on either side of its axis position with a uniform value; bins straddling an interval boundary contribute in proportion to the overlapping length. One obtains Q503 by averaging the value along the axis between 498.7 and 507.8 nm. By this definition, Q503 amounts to 9.22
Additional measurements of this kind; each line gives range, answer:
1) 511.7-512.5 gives 9.6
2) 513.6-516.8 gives 8.85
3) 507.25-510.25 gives 9.62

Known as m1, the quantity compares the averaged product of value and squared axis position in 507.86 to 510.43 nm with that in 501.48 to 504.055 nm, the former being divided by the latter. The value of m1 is 1.1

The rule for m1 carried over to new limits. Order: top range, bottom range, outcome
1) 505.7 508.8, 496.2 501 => 1.03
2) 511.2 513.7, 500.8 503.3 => 1.12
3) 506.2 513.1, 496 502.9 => 1.06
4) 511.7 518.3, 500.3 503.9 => 1.03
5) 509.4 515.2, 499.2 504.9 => 1.06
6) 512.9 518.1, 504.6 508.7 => 0.97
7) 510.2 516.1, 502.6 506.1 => 1.02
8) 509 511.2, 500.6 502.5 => 1.11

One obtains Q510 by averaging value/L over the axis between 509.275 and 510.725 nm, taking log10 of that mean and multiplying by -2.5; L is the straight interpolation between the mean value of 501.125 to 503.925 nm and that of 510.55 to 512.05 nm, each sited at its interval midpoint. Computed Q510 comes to -0.01 mag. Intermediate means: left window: 8.78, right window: 9.52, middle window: 9.53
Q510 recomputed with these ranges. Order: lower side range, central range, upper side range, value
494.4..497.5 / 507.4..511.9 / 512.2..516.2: -0.04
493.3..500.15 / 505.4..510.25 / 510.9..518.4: -0.05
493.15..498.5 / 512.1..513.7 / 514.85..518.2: -0.04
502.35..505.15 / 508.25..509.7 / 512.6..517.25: -0.08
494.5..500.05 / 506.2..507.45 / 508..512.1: -0.01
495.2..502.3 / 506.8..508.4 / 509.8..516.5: -0.04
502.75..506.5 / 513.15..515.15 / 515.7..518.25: -0.07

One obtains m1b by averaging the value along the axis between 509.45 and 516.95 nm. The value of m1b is 9.08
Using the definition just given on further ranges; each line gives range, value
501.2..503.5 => 8.69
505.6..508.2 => 9.43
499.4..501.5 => 9.07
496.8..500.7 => 9.47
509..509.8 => 10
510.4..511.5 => 8.97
